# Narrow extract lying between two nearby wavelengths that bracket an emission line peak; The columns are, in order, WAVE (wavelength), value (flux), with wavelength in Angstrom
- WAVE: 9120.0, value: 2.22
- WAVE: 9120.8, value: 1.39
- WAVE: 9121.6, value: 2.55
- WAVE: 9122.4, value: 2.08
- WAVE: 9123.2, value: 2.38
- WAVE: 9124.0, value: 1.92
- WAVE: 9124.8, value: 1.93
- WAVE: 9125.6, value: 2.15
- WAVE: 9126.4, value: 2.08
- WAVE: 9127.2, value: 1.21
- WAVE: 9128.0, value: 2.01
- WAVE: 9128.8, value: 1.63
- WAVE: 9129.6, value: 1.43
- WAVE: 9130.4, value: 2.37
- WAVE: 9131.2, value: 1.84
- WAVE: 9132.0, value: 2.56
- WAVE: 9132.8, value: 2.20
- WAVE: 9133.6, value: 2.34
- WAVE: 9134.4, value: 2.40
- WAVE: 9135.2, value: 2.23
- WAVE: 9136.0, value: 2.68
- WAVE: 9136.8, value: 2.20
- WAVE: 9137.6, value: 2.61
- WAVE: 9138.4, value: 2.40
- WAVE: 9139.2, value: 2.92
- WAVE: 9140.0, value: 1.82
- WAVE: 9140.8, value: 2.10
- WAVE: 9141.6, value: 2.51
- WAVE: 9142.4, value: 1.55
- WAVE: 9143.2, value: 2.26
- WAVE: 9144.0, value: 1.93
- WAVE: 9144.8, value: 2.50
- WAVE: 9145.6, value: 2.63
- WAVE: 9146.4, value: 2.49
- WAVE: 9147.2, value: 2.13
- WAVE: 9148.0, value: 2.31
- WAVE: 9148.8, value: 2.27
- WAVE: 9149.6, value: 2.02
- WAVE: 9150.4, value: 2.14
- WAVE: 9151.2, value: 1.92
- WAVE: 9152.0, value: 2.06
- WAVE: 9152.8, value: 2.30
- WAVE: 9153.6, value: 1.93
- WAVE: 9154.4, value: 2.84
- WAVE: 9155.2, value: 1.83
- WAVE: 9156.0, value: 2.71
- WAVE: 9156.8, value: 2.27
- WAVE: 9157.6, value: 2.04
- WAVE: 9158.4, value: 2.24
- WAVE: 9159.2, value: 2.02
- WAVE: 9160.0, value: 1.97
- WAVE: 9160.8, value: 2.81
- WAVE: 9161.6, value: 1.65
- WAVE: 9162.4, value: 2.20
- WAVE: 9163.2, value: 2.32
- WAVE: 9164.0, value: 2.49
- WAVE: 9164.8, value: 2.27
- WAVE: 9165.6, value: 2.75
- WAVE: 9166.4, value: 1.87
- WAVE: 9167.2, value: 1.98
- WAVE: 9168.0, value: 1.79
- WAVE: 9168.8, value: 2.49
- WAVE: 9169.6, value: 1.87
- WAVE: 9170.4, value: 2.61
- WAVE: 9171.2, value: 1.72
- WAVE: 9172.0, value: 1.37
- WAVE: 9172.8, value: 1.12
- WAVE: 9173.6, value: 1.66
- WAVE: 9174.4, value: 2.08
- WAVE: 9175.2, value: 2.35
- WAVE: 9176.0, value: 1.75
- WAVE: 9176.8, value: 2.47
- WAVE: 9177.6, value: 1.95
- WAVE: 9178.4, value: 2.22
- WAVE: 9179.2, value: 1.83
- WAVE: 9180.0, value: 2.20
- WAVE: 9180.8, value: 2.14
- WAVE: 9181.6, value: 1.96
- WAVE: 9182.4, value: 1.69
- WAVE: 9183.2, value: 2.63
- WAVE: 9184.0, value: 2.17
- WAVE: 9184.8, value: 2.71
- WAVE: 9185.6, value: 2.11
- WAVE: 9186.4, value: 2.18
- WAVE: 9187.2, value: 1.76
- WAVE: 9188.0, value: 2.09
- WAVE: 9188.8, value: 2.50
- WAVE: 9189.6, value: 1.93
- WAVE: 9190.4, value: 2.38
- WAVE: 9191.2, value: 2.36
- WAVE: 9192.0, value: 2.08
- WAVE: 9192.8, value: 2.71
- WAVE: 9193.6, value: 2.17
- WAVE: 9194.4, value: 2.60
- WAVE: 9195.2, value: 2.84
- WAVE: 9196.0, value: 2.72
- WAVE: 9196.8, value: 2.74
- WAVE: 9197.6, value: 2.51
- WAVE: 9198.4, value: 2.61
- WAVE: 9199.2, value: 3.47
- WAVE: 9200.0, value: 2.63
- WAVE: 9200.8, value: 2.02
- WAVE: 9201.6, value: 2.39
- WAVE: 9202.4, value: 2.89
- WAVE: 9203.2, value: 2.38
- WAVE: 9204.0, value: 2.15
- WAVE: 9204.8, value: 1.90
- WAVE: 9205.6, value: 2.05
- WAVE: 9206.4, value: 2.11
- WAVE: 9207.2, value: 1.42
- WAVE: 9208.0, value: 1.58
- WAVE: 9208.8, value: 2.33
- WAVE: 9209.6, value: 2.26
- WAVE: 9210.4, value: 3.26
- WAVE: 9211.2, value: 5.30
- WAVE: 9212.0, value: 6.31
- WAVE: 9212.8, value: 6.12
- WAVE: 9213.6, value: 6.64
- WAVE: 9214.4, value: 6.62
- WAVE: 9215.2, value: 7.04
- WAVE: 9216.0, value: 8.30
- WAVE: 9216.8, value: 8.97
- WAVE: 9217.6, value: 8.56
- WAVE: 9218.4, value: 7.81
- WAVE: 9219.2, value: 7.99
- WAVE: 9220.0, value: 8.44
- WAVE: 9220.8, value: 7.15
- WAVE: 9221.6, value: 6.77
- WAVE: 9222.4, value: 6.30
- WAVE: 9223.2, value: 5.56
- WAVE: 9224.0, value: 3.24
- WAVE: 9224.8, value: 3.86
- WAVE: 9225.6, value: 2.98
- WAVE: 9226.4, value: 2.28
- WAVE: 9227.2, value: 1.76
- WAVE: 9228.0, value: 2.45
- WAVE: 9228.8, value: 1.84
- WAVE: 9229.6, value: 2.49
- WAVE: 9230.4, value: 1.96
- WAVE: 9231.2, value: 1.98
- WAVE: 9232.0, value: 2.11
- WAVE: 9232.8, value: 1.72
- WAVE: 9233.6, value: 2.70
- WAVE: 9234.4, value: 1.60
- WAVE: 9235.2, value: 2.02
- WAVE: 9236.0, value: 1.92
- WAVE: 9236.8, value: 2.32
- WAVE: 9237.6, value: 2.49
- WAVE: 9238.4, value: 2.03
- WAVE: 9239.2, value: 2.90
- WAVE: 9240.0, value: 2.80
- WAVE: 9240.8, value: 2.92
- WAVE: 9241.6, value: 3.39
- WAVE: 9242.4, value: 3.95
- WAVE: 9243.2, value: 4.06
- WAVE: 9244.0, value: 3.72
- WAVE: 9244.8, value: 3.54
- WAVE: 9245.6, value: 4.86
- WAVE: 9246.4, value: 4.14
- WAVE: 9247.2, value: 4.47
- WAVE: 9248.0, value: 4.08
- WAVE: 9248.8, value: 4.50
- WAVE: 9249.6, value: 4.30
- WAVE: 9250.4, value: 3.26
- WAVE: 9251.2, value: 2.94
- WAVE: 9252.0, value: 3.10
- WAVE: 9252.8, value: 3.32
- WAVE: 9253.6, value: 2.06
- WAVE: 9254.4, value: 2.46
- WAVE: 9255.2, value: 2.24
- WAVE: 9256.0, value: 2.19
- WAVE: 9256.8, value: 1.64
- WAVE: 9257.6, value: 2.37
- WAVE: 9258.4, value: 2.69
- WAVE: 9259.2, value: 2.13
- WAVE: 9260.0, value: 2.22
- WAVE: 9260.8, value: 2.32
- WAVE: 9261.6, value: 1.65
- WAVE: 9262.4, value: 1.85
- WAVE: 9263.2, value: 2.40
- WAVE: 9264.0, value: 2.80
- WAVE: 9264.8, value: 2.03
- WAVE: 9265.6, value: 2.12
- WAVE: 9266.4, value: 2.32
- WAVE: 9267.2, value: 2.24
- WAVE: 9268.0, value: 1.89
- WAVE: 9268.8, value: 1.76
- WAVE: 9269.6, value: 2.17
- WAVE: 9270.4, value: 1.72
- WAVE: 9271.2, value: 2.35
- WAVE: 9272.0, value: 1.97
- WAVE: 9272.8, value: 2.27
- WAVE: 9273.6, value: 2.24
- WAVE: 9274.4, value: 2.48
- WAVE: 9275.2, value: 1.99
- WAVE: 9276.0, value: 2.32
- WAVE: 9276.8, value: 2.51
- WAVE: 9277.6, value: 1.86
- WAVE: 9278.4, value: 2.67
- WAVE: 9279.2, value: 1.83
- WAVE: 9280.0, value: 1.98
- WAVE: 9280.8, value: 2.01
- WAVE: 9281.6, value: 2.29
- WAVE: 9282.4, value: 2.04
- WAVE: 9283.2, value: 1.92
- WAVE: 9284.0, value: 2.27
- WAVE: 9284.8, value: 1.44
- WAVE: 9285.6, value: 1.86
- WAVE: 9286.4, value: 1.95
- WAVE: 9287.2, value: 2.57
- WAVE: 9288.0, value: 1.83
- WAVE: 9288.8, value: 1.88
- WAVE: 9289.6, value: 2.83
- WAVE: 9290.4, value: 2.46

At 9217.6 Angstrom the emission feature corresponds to H-alpha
